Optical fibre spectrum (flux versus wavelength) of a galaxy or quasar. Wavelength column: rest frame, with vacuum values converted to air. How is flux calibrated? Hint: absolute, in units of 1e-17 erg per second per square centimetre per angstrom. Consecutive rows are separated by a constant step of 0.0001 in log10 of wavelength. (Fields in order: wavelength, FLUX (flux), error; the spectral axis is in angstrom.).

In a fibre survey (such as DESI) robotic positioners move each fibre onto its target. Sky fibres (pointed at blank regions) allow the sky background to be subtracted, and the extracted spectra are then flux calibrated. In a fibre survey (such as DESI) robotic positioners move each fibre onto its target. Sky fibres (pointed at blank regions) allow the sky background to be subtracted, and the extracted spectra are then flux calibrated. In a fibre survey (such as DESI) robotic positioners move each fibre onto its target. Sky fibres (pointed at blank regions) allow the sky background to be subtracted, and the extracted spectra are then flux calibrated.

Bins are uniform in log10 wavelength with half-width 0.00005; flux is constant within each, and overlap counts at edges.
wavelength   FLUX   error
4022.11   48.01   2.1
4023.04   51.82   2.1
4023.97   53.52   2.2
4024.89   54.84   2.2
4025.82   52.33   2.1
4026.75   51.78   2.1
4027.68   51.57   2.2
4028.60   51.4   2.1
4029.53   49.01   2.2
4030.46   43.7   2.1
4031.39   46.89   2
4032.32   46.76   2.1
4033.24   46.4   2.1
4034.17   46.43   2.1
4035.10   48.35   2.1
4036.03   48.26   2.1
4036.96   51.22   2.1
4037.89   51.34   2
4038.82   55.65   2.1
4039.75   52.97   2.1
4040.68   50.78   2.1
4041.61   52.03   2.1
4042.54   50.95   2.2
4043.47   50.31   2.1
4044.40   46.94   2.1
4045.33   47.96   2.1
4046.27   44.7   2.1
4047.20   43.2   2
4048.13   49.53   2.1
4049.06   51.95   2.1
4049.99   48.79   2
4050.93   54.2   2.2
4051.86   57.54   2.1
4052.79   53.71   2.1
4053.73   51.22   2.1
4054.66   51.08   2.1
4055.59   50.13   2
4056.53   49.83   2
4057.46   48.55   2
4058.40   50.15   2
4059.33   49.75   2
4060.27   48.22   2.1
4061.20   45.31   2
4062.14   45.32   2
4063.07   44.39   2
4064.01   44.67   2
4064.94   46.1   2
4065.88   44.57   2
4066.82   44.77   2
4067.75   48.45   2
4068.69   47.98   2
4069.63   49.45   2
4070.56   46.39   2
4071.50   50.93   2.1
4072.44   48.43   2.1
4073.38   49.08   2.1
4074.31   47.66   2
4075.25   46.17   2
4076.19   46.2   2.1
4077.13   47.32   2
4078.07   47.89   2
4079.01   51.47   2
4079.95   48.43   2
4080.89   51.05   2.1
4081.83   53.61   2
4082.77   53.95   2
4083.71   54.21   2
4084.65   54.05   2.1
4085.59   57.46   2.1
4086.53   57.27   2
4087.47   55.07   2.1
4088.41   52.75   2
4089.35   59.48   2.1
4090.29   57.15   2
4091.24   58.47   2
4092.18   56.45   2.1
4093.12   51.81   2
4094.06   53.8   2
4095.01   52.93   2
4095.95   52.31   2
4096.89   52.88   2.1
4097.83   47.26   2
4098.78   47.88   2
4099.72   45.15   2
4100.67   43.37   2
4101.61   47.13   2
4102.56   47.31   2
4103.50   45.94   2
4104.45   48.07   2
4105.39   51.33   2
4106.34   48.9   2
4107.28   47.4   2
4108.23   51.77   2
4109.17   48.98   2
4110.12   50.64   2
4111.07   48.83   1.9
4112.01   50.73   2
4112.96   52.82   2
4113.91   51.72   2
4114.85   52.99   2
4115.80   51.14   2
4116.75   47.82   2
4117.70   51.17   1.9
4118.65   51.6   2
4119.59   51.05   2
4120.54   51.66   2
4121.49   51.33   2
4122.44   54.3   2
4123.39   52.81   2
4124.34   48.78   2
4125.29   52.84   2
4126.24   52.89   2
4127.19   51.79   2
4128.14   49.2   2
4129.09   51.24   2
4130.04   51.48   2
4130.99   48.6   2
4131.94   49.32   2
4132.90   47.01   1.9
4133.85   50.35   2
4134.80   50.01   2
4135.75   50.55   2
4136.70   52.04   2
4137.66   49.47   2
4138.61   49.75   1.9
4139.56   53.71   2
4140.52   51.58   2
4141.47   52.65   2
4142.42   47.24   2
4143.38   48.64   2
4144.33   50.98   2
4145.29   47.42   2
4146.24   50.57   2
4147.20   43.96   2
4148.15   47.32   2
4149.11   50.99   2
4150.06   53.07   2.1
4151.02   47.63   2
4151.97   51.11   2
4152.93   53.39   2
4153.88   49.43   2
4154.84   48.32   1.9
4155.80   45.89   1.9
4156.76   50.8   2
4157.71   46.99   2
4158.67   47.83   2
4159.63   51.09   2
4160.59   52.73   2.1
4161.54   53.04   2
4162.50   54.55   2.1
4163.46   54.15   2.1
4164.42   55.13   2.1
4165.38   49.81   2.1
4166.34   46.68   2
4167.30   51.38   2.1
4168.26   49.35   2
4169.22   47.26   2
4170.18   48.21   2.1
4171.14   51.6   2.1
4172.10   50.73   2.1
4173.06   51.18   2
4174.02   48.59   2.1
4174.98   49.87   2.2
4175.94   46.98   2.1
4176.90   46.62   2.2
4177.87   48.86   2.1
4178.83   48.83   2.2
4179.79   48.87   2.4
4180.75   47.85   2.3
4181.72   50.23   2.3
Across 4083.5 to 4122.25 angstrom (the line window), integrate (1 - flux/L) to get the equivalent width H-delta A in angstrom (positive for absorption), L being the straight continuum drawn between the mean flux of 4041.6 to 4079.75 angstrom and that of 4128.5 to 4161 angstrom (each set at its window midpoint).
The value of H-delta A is -1.8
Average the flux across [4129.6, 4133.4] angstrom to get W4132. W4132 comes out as 49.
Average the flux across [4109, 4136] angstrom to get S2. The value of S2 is 50.8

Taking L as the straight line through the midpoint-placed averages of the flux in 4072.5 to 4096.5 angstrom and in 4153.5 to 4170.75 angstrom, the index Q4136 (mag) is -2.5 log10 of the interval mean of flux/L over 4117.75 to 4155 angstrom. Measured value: 0.01 mag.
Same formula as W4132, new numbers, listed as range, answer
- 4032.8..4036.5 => 47.3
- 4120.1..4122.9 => 52.4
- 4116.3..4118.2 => 49.4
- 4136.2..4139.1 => 50.5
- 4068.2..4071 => 48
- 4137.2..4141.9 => 51.5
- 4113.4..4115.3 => 52.5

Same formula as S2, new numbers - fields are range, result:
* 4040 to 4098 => 50.4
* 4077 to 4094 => 53.9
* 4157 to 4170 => 50.7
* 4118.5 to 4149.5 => 50.4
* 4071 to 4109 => 51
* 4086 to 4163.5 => 50.7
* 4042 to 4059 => 50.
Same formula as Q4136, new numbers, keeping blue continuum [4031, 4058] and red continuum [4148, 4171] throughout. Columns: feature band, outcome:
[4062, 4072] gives 0.07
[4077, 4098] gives -0.07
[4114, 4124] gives -0.03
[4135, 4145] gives -0.01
